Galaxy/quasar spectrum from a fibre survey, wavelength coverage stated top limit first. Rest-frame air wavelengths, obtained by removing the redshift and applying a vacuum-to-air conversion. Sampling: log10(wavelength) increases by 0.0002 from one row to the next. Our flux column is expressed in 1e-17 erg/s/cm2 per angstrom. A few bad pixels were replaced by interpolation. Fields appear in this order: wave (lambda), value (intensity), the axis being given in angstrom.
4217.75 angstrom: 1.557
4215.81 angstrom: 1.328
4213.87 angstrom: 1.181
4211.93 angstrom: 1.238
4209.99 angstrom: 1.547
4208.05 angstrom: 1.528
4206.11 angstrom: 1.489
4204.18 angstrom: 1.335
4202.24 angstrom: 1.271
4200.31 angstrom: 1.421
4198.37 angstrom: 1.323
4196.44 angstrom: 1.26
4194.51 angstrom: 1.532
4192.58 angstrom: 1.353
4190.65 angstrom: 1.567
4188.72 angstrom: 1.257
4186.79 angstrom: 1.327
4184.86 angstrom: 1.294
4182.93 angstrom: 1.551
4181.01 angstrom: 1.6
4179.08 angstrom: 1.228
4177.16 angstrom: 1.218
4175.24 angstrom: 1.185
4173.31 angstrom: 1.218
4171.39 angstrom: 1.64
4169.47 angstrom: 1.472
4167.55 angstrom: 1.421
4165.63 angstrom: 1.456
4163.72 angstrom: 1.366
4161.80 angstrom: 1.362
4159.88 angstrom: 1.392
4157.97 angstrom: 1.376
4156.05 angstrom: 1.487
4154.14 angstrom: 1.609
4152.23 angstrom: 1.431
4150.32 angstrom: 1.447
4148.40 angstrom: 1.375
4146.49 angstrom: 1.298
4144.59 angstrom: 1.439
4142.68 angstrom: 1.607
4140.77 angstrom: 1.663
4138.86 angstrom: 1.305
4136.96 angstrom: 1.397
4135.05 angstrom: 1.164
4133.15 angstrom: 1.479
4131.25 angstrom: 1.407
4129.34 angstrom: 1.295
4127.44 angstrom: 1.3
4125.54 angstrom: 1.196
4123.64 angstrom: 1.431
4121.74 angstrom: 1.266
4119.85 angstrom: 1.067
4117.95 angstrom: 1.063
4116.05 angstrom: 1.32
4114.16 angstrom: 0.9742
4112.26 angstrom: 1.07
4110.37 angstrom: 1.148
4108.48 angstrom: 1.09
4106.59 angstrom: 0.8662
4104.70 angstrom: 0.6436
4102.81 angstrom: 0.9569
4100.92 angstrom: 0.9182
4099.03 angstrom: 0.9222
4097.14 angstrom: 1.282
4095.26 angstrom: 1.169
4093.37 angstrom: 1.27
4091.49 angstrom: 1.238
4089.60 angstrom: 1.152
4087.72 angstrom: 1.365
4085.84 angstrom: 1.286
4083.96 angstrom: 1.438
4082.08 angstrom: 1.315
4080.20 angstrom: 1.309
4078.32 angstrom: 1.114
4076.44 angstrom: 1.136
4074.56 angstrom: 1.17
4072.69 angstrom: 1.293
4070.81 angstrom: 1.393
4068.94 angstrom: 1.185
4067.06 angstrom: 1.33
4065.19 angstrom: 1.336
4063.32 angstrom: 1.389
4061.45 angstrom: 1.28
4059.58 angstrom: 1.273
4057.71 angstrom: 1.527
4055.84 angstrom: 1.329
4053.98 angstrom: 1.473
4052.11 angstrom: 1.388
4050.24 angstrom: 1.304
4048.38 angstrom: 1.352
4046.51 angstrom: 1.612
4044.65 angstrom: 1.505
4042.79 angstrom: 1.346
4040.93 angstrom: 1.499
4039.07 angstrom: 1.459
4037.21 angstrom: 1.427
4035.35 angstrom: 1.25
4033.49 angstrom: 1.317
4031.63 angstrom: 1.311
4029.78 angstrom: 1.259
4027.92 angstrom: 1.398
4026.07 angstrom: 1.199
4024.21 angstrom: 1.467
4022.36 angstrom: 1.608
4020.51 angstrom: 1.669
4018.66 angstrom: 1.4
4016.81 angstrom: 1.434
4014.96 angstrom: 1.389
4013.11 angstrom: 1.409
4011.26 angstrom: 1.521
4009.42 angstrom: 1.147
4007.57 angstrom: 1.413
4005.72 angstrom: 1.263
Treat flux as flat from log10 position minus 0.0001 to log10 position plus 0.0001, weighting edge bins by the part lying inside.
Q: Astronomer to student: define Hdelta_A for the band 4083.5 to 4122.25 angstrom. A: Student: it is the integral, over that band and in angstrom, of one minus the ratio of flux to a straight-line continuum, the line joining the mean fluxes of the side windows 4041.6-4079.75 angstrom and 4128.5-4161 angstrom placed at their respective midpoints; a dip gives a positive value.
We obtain 7.5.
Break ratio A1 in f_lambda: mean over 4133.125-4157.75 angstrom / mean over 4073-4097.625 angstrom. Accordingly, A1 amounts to 1.15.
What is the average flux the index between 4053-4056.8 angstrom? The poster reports 1.4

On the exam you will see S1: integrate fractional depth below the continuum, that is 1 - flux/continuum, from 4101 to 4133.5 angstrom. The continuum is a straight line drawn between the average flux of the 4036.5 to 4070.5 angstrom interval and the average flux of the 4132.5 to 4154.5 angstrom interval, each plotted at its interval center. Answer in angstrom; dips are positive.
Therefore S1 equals 6.39 angstrom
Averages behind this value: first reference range 1.39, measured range 1.14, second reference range 1.43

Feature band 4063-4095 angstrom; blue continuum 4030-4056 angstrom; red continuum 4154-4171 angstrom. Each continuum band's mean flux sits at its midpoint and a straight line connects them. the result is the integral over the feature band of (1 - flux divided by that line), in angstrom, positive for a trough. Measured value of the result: 3.1 angstrom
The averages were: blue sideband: 1.4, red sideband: 1.44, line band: 1.27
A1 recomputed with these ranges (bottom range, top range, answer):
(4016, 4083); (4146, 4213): 1.03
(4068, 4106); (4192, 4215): 1.17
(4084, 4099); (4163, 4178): 1.10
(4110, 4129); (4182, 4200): 1.17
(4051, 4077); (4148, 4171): 1.09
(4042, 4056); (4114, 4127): 0.85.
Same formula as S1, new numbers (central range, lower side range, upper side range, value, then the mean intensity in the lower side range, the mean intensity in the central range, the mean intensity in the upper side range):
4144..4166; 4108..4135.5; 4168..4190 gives -1.90 angstrom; 1.22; 1.42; 1.37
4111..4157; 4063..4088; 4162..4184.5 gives 0.49 angstrom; 1.29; 1.34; 1.39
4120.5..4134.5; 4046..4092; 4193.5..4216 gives 0.13 angstrom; 1.32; 1.33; 1.37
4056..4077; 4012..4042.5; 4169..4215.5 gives 1.40 angstrom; 1.41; 1.3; 1.37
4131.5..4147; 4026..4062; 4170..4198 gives -0.52 angstrom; 1.38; 1.42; 1.37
